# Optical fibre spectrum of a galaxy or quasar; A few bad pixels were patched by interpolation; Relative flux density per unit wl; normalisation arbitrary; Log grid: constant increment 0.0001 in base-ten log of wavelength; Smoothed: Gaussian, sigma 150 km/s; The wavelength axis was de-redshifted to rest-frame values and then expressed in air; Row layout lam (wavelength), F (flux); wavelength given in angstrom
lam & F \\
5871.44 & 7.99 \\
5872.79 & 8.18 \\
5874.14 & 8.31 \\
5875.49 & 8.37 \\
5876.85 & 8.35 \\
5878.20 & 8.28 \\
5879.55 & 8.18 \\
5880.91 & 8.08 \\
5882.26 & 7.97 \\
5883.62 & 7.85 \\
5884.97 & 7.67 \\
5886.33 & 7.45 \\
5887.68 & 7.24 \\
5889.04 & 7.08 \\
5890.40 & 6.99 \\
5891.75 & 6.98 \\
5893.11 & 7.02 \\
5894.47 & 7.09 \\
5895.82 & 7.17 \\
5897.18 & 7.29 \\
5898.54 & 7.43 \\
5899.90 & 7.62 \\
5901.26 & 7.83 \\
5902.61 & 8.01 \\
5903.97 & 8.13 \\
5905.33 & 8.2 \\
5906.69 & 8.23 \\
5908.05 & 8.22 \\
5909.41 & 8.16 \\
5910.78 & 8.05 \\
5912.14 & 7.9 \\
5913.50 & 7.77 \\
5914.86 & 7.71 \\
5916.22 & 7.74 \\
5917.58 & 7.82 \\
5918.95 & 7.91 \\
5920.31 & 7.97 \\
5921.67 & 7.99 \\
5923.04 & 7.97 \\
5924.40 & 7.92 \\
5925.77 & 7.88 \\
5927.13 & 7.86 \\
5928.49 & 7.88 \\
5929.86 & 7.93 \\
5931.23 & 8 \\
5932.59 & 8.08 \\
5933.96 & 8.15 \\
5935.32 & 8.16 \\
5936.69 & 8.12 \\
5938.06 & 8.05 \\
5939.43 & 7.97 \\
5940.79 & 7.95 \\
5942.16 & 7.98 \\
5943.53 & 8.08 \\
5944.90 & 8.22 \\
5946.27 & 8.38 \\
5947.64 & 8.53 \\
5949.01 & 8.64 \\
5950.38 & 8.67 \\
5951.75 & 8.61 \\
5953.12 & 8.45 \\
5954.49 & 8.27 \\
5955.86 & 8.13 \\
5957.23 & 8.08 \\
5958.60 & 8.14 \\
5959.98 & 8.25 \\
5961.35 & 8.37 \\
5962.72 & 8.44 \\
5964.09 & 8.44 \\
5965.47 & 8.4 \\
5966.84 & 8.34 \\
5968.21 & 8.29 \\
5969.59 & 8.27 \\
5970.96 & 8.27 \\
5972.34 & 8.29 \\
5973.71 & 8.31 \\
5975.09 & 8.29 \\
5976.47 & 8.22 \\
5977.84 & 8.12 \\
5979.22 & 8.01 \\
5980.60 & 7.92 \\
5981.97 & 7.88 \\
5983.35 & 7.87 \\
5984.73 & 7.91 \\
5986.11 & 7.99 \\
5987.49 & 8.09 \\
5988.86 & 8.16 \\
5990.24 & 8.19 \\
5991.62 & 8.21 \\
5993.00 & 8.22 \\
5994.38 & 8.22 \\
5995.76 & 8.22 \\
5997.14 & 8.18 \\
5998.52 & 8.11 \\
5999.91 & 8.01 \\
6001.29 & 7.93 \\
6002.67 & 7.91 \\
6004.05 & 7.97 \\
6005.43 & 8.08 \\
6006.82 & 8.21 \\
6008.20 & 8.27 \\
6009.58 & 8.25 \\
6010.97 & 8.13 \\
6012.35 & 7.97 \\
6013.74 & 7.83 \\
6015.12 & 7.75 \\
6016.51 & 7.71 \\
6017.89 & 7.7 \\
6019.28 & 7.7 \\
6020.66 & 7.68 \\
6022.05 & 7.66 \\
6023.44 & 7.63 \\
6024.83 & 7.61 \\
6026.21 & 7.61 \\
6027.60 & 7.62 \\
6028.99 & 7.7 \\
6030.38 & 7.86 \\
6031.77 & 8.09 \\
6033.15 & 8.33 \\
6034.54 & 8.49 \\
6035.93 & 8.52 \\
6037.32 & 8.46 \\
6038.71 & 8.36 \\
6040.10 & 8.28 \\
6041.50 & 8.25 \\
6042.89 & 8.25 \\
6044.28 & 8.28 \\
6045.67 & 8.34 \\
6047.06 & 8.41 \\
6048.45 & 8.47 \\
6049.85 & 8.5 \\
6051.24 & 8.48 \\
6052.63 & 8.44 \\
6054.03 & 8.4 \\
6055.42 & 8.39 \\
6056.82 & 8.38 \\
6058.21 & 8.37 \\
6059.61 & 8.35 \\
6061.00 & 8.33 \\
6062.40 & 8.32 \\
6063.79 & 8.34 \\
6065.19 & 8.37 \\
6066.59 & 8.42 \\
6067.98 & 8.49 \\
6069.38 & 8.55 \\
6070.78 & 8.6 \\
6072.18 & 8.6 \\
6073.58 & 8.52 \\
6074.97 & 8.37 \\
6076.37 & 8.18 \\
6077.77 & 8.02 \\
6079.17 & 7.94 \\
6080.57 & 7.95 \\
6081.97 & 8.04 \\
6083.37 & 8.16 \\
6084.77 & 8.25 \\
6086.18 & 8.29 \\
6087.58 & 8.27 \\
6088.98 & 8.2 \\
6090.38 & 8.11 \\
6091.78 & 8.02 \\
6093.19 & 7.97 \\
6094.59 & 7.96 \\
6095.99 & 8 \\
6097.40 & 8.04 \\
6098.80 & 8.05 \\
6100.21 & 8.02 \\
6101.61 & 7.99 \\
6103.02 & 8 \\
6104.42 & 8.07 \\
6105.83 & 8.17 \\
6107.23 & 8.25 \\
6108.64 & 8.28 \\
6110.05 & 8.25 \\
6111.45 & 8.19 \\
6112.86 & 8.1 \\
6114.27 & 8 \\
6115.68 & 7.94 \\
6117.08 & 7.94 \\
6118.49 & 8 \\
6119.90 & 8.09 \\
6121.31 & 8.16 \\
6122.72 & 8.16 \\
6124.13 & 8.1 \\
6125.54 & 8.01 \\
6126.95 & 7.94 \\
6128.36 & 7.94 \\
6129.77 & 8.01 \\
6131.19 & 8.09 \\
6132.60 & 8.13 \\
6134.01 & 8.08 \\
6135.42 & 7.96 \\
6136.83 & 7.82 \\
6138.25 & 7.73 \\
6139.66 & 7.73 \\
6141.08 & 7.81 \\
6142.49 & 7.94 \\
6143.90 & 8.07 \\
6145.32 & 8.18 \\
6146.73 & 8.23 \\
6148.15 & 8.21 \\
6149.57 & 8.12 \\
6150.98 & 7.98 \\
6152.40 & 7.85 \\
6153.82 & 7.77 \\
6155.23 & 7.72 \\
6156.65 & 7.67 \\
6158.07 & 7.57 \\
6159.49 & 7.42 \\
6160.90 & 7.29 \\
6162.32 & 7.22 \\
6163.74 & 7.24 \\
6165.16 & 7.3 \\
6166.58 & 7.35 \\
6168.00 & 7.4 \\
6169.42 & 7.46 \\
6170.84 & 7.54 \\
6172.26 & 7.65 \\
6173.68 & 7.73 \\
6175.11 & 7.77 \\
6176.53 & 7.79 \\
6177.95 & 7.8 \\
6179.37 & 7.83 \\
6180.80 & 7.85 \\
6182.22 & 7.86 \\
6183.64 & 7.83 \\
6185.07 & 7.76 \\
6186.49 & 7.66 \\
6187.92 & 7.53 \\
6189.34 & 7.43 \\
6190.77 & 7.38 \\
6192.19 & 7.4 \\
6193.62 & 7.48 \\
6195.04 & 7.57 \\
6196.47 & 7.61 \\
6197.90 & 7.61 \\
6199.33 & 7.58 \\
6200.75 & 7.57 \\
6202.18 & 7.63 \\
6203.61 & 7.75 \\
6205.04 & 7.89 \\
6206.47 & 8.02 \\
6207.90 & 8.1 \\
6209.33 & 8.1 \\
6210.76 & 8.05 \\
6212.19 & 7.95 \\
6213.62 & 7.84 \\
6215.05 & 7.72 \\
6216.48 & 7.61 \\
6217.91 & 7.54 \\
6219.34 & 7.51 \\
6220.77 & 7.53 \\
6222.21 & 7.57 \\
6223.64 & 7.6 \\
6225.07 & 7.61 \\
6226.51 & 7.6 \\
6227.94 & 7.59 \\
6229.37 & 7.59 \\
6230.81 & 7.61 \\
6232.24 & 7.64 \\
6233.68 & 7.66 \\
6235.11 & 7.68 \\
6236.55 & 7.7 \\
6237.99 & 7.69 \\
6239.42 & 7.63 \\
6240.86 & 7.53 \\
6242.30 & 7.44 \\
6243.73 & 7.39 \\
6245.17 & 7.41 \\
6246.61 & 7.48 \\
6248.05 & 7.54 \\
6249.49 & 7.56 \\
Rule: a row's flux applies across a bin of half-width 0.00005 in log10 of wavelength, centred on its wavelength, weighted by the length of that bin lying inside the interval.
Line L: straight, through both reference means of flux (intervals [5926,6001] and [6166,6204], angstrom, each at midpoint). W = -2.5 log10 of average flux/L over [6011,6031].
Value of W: 0.04 mag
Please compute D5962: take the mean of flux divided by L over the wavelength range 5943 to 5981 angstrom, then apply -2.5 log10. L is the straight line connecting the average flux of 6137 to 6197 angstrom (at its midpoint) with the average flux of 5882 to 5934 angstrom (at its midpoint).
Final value -0.078 mag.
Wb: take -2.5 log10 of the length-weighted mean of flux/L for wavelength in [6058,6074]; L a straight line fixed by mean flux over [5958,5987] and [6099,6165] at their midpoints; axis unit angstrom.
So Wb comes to -0.052 mag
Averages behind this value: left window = 8.19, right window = 7.94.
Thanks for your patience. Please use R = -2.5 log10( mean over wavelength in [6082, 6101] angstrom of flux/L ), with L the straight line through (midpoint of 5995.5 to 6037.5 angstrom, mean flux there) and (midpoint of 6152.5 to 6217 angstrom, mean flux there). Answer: -0.04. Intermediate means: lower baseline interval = 7.97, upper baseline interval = 7.65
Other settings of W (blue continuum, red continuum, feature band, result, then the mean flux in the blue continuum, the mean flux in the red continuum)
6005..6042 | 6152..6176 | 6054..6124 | -0.058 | 7.99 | 7.52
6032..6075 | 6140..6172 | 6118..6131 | -0.017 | 8.41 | 7.7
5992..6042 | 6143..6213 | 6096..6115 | -0.035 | 8.01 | 7.71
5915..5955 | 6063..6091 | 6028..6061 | -0.010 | 8.1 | 8.28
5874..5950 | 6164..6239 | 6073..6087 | -0.056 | 7.89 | 7.66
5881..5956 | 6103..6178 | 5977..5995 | -0.024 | 7.9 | 7.87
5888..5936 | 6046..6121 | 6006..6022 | 0.017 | 7.77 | 8.22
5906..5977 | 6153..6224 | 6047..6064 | -0.065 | 8.15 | 7.64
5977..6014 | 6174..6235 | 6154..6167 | 0.047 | 8.07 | 7.69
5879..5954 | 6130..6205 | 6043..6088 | -0.074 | 7.9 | 7.71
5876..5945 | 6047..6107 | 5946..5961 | -0.058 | 7.83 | 8.25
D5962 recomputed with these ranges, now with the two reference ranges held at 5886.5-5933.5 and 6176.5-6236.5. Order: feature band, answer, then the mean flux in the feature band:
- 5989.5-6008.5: -0.05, 8.12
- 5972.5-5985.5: -0.05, 8.07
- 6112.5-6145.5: -0.04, 7.99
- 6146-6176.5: 0.01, 7.65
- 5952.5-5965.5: -0.08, 8.29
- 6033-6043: -0.09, 8.37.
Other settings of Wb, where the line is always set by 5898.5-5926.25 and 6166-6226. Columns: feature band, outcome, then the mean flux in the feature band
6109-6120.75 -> -0.04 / 8.07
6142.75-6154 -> -0.05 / 8.06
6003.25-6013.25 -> -0.04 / 8.12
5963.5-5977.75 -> -0.06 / 8.3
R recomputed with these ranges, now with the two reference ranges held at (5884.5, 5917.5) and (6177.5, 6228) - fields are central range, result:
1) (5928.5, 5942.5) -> -0.05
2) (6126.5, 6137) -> -0.05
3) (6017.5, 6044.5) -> -0.05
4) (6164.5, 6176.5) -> 0.02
